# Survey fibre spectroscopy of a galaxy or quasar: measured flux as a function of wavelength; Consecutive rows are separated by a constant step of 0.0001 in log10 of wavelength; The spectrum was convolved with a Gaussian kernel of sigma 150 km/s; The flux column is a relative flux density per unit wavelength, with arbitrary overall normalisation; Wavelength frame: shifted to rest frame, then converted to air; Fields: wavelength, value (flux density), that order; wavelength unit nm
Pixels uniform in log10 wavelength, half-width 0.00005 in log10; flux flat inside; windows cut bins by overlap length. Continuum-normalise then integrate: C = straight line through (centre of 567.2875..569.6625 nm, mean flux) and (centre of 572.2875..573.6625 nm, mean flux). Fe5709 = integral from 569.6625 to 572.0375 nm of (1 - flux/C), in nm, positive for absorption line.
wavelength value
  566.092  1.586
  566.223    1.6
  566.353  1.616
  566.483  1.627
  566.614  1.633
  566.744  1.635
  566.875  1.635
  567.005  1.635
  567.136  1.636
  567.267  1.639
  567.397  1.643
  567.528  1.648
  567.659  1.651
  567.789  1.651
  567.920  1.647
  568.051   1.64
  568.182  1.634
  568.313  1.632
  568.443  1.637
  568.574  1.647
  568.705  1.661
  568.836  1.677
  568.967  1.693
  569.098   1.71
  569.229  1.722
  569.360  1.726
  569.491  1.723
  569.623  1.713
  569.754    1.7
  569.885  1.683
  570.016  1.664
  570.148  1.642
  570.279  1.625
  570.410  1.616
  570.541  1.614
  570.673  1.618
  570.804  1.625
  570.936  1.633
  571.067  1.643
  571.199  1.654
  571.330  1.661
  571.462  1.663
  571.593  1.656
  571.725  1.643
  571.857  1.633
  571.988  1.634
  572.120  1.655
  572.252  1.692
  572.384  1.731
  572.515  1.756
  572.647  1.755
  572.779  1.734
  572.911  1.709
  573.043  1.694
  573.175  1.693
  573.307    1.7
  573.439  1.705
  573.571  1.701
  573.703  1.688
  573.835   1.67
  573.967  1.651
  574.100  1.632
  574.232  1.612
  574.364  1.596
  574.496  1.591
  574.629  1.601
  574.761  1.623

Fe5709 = 0.07 nm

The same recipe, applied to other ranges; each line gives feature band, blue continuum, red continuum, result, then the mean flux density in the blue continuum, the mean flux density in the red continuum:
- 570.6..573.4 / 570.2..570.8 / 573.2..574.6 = -0.07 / 1.62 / 1.65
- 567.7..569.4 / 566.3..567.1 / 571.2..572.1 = -0.03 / 1.63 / 1.65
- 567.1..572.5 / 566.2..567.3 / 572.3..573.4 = 0.05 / 1.63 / 1.72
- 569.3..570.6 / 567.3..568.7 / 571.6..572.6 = -0.01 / 1.64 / 1.68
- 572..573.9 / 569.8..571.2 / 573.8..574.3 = -0.08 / 1.64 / 1.64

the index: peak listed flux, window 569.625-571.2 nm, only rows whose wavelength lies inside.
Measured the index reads 1.7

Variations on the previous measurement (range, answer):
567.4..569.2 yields 1.71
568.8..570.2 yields 1.726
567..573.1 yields 1.756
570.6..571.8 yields 1.663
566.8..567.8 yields 1.651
